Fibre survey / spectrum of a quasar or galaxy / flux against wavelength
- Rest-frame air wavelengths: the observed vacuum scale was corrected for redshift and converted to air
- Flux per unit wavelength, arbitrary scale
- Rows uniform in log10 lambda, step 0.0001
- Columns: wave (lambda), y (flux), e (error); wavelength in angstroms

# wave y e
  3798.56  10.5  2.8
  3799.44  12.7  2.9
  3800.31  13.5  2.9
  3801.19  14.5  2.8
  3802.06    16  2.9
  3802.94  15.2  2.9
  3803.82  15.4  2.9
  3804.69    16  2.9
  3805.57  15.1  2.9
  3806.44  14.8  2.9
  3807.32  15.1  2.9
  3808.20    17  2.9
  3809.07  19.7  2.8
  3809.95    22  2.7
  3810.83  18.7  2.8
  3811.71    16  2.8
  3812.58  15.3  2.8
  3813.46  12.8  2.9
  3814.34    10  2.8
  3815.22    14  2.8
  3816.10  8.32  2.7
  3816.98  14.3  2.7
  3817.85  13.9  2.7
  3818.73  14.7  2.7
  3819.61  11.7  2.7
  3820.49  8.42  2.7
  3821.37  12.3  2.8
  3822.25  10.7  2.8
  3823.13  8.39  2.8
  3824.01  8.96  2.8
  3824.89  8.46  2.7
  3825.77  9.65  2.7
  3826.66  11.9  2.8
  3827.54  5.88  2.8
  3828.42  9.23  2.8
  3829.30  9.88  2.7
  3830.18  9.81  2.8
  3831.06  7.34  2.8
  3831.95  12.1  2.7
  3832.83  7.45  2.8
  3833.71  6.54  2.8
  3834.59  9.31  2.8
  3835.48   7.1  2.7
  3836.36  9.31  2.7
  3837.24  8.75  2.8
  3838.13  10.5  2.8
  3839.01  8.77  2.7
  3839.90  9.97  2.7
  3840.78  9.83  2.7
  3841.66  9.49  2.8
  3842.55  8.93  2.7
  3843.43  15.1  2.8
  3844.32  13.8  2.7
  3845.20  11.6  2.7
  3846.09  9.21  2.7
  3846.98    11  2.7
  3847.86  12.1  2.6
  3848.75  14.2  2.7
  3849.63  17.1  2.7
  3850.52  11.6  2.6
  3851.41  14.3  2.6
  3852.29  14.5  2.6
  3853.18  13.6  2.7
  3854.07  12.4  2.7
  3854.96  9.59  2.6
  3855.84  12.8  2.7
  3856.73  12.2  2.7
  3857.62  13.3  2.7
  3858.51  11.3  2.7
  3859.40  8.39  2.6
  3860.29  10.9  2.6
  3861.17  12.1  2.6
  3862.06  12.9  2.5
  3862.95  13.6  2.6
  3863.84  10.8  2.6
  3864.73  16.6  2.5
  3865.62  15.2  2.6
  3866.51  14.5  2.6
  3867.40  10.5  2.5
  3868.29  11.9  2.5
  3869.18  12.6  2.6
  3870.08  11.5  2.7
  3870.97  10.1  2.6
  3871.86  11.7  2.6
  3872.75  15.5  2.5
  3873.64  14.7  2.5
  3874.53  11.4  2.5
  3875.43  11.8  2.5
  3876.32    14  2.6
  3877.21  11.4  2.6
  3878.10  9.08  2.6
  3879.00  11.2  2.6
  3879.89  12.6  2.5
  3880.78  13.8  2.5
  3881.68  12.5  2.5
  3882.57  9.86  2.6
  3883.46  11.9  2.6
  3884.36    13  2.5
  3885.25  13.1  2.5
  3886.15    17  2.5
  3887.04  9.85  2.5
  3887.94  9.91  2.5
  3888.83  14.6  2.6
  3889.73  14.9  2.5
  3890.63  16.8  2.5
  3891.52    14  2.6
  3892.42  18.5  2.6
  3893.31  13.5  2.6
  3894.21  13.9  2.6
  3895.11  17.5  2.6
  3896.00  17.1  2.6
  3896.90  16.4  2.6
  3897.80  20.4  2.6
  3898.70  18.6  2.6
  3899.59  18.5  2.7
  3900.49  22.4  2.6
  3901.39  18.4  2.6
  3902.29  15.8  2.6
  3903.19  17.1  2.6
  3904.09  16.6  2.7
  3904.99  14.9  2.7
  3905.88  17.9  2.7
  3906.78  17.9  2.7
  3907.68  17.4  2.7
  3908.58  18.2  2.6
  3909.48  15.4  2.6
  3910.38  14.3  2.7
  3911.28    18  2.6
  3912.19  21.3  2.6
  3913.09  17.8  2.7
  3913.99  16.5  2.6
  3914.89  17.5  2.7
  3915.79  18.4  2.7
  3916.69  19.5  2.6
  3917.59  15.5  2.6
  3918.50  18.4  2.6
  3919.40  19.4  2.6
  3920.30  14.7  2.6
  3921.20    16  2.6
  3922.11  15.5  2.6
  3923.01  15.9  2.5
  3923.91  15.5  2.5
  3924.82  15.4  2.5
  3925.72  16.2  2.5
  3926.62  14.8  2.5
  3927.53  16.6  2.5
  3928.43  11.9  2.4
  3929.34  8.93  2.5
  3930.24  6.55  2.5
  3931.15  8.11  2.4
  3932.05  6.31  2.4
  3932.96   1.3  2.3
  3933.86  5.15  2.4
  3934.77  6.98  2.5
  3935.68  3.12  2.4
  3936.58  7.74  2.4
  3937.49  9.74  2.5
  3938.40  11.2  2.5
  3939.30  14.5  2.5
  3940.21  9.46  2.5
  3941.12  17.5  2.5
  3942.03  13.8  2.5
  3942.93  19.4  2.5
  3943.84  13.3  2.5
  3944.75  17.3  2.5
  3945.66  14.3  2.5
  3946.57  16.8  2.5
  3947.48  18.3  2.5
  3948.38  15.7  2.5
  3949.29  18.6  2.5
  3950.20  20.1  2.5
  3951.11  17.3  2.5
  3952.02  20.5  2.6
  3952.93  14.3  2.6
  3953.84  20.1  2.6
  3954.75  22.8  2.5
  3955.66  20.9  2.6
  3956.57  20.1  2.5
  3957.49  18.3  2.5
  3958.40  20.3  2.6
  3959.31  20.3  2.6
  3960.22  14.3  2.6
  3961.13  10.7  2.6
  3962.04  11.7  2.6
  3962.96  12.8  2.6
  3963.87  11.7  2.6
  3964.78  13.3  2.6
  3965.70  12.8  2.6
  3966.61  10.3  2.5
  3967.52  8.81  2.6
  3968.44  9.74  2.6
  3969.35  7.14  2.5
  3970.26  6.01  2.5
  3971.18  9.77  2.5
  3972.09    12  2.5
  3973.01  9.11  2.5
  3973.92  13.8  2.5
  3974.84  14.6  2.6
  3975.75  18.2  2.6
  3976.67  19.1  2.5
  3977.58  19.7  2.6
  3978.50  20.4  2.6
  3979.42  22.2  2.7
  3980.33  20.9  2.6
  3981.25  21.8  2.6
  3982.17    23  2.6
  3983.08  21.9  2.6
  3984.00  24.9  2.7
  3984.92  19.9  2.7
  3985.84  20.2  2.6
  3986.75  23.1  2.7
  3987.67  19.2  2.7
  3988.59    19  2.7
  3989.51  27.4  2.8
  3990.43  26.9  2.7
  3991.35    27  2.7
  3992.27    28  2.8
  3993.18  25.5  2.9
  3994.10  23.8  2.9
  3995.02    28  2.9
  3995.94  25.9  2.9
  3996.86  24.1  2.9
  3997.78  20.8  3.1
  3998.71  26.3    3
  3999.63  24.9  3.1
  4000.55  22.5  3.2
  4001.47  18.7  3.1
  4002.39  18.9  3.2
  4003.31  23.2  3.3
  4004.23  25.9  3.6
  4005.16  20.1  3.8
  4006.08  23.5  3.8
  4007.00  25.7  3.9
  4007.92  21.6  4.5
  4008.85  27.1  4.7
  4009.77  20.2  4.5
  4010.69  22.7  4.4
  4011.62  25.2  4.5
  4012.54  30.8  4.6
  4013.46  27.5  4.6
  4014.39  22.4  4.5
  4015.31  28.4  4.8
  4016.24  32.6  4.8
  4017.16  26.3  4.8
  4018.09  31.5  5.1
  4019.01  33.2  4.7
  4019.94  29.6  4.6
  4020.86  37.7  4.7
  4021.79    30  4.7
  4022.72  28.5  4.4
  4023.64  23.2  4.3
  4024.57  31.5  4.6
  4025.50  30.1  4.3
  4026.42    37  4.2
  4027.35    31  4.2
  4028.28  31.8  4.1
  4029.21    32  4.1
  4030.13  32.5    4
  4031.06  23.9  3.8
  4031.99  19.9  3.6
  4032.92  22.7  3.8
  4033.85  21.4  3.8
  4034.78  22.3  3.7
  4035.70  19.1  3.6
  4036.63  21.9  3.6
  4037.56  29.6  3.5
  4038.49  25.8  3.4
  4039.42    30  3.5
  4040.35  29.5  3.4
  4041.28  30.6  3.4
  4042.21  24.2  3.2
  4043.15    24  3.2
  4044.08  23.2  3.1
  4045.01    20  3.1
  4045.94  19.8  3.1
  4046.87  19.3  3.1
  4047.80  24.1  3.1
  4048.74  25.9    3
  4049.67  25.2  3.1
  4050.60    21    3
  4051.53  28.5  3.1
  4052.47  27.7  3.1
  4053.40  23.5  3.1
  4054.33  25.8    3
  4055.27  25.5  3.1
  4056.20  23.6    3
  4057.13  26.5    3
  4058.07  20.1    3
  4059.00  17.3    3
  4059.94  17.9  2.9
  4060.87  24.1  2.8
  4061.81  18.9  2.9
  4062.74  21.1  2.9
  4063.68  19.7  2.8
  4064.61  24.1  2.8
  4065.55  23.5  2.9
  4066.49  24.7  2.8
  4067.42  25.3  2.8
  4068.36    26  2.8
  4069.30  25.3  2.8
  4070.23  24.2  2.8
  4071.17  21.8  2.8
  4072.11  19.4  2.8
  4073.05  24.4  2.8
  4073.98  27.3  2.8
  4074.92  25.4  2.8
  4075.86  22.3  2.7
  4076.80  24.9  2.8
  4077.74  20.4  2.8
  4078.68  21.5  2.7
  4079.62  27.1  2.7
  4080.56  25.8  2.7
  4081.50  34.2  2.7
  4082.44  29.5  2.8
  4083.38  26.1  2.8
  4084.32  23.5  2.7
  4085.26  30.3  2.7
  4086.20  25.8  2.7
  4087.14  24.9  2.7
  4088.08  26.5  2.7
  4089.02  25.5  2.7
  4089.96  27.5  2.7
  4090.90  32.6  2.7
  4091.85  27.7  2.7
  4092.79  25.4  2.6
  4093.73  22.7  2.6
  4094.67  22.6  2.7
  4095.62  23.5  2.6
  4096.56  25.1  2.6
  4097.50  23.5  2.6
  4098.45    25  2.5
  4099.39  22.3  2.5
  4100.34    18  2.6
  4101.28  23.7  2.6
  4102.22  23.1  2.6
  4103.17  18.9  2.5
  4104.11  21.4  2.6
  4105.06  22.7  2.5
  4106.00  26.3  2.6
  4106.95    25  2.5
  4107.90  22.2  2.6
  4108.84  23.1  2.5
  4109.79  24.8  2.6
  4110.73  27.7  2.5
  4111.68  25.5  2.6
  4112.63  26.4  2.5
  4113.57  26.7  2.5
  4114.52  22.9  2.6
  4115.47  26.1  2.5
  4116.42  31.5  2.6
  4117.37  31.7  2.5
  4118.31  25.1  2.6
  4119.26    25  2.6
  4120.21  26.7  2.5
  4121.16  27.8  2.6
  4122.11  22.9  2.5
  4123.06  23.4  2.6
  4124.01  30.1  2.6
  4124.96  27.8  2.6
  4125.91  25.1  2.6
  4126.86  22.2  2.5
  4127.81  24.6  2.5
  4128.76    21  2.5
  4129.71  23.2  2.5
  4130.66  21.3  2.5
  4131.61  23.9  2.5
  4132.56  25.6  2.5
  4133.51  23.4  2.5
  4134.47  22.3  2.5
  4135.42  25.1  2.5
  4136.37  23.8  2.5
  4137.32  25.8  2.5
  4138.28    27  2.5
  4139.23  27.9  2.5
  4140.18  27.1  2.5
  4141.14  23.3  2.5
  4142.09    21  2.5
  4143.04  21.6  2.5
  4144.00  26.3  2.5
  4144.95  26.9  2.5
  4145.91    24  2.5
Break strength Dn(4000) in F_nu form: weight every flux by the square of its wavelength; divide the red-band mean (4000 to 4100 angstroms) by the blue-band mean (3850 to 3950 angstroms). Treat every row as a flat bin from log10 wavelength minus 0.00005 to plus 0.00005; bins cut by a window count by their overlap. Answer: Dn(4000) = 1.94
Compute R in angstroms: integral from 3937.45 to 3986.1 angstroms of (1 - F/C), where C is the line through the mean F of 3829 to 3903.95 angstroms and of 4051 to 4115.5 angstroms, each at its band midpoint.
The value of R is 4.9 angstroms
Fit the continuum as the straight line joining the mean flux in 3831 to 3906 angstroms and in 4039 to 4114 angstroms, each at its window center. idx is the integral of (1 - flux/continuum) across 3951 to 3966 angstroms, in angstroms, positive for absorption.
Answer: 1.0 angstroms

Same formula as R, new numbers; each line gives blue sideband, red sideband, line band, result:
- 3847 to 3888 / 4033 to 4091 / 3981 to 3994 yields -2.3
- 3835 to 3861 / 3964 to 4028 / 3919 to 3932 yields 2.6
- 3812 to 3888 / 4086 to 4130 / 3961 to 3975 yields 5.4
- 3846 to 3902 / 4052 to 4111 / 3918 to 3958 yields 6.1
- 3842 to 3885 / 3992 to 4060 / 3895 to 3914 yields -2.4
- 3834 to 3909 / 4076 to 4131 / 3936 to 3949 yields 2.1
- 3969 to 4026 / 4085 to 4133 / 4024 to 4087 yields -2.2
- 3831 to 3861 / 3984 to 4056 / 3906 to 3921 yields -0.7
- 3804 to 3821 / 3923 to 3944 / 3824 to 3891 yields 8.2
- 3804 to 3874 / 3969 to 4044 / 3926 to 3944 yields 8.2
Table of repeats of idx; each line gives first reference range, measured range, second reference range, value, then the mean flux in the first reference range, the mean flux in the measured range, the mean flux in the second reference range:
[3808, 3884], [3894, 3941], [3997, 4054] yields 6.7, 11.8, 14.7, 25.9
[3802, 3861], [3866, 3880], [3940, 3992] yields 1.4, 12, 12.2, 17.1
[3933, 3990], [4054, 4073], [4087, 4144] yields -0.9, 15.7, 22.7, 24.8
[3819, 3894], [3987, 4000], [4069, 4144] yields -4.0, 11.7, 24.7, 24.9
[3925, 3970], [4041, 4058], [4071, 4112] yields -2.2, 13.5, 24.2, 24.7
